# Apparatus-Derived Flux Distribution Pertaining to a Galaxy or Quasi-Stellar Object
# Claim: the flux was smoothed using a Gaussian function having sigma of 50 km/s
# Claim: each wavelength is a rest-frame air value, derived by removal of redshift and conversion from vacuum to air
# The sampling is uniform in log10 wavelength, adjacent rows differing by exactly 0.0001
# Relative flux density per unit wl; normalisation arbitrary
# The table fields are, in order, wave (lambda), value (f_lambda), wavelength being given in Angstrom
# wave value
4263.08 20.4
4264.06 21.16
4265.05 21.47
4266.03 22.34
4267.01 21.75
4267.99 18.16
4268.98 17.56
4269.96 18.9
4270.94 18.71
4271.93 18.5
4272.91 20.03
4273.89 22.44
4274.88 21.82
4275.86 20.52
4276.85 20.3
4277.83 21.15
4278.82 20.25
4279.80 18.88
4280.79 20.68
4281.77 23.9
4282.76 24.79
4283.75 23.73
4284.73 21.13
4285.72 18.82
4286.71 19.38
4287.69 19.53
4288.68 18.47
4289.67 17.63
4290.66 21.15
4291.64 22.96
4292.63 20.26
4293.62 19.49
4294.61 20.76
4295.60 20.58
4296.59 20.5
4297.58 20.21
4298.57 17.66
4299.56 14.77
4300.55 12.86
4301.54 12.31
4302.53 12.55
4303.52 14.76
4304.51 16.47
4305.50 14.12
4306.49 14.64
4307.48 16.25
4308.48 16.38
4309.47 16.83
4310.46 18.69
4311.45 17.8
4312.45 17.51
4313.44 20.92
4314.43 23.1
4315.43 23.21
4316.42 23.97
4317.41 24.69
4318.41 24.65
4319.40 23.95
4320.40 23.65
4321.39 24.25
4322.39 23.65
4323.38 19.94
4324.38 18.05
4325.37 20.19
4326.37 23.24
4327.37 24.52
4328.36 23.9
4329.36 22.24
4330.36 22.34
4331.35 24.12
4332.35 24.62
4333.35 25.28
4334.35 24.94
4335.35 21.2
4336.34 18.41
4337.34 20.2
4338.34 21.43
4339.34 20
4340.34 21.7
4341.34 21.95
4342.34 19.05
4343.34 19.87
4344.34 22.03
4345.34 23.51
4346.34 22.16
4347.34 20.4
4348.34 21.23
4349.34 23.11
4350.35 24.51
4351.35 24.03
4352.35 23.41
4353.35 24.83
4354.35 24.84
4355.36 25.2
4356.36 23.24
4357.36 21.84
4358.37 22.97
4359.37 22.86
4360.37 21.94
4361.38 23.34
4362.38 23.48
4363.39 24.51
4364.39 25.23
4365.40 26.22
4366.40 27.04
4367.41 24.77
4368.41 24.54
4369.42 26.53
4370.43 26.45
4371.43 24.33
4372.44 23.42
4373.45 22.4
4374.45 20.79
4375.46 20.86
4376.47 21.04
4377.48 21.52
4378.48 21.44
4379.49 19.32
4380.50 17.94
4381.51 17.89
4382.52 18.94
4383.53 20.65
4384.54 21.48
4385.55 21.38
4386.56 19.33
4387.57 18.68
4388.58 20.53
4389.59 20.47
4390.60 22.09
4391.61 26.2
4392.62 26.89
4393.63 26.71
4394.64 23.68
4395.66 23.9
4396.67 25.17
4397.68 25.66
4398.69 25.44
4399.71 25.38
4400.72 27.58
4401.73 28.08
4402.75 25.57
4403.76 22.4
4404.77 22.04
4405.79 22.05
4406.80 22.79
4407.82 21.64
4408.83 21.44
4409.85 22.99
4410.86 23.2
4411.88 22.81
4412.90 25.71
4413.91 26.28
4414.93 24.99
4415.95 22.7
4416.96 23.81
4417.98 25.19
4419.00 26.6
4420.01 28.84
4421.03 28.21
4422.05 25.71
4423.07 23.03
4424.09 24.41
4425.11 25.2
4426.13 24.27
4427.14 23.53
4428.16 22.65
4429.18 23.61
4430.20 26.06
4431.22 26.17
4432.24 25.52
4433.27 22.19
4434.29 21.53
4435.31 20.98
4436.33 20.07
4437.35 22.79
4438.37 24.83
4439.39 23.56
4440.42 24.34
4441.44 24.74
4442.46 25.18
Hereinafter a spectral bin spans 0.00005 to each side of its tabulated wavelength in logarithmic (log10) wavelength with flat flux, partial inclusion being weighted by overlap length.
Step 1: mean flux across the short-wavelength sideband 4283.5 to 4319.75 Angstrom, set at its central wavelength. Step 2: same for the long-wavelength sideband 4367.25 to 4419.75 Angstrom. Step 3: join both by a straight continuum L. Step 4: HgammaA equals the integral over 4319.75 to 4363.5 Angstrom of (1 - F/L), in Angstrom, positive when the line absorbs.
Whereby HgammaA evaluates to -3.7 Angstrom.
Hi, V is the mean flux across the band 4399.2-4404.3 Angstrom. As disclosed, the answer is 25.8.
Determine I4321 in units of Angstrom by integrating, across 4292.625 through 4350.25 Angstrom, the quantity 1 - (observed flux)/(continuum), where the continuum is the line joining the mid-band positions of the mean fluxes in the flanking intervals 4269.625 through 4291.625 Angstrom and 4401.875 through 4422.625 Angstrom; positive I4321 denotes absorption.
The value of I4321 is 3.6 Angstrom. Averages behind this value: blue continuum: 20.6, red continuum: 24.3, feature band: 20.4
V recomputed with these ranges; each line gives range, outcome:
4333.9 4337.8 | 21.2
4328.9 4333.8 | 23.7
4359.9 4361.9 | 22.6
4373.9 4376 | 20.9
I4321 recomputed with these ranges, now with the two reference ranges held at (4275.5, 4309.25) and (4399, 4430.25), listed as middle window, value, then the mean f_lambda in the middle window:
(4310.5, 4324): -1.6 Angstrom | 22.2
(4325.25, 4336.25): -1.5 Angstrom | 23.3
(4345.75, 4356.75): -1.0 Angstrom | 23.4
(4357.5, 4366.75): -0.9 Angstrom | 24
